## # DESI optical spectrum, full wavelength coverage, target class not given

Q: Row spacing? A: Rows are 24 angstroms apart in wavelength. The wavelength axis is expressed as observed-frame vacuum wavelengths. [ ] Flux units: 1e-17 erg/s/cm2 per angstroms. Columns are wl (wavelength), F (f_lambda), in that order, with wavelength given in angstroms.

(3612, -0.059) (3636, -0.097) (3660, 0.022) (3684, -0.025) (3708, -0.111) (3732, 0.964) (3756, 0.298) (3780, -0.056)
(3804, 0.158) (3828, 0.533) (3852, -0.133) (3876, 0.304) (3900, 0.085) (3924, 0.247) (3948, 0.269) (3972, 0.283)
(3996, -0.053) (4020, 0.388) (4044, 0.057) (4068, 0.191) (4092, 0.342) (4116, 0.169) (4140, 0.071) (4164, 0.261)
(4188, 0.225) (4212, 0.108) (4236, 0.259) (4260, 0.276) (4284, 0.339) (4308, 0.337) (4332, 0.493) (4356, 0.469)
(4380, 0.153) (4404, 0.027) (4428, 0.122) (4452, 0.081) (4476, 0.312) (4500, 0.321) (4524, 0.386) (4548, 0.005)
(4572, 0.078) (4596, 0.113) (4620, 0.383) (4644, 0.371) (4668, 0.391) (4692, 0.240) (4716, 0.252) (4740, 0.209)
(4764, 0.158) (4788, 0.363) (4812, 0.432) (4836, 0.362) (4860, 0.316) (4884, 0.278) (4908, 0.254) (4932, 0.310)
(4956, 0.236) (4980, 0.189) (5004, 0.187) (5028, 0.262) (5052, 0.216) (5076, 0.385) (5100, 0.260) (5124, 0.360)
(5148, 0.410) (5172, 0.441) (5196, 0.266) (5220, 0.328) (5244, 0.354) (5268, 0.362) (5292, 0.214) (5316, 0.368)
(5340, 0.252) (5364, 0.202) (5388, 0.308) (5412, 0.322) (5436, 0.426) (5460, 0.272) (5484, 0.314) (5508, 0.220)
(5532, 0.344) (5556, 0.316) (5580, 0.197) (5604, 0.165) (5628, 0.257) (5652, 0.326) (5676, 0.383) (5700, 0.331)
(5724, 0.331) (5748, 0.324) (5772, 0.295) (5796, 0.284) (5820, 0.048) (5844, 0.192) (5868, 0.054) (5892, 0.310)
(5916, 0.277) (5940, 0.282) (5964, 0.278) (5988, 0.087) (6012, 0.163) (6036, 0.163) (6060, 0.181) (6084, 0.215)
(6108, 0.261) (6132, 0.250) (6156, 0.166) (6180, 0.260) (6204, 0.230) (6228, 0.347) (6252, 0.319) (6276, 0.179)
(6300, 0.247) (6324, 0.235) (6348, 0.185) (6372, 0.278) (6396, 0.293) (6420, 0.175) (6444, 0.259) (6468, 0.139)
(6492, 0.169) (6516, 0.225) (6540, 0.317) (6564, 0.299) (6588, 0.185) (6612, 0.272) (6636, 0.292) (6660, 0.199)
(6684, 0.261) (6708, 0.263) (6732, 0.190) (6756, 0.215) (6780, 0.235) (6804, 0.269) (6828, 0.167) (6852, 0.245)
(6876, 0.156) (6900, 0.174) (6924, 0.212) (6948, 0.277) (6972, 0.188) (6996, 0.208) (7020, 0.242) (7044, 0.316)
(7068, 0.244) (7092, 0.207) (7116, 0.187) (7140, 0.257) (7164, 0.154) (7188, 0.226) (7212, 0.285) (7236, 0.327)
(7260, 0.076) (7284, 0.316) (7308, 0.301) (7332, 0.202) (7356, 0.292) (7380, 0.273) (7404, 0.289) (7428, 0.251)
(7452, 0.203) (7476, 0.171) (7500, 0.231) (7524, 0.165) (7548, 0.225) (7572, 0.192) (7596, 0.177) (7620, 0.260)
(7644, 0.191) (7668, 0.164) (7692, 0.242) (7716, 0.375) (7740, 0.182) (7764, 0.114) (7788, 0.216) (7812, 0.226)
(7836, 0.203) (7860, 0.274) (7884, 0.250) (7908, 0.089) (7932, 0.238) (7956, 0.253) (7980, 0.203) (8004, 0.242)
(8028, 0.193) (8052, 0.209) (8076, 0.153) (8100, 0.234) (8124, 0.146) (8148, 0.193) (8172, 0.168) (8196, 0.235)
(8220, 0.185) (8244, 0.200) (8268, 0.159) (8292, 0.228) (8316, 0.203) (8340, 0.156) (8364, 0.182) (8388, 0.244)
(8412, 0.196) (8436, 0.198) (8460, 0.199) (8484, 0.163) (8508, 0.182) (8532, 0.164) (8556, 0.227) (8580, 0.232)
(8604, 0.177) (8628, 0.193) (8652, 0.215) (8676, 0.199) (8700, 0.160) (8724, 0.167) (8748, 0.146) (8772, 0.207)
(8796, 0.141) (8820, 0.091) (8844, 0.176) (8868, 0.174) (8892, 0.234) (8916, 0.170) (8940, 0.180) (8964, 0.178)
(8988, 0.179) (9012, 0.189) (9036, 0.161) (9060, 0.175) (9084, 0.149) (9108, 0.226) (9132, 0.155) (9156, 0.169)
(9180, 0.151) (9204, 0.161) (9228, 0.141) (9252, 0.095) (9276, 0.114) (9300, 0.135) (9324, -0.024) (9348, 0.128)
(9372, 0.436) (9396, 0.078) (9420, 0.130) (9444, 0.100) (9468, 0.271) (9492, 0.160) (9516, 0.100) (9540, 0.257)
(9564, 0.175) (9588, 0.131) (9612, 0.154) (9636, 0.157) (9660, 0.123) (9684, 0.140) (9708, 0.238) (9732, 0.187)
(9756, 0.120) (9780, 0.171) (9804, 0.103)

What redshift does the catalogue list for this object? 0.148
